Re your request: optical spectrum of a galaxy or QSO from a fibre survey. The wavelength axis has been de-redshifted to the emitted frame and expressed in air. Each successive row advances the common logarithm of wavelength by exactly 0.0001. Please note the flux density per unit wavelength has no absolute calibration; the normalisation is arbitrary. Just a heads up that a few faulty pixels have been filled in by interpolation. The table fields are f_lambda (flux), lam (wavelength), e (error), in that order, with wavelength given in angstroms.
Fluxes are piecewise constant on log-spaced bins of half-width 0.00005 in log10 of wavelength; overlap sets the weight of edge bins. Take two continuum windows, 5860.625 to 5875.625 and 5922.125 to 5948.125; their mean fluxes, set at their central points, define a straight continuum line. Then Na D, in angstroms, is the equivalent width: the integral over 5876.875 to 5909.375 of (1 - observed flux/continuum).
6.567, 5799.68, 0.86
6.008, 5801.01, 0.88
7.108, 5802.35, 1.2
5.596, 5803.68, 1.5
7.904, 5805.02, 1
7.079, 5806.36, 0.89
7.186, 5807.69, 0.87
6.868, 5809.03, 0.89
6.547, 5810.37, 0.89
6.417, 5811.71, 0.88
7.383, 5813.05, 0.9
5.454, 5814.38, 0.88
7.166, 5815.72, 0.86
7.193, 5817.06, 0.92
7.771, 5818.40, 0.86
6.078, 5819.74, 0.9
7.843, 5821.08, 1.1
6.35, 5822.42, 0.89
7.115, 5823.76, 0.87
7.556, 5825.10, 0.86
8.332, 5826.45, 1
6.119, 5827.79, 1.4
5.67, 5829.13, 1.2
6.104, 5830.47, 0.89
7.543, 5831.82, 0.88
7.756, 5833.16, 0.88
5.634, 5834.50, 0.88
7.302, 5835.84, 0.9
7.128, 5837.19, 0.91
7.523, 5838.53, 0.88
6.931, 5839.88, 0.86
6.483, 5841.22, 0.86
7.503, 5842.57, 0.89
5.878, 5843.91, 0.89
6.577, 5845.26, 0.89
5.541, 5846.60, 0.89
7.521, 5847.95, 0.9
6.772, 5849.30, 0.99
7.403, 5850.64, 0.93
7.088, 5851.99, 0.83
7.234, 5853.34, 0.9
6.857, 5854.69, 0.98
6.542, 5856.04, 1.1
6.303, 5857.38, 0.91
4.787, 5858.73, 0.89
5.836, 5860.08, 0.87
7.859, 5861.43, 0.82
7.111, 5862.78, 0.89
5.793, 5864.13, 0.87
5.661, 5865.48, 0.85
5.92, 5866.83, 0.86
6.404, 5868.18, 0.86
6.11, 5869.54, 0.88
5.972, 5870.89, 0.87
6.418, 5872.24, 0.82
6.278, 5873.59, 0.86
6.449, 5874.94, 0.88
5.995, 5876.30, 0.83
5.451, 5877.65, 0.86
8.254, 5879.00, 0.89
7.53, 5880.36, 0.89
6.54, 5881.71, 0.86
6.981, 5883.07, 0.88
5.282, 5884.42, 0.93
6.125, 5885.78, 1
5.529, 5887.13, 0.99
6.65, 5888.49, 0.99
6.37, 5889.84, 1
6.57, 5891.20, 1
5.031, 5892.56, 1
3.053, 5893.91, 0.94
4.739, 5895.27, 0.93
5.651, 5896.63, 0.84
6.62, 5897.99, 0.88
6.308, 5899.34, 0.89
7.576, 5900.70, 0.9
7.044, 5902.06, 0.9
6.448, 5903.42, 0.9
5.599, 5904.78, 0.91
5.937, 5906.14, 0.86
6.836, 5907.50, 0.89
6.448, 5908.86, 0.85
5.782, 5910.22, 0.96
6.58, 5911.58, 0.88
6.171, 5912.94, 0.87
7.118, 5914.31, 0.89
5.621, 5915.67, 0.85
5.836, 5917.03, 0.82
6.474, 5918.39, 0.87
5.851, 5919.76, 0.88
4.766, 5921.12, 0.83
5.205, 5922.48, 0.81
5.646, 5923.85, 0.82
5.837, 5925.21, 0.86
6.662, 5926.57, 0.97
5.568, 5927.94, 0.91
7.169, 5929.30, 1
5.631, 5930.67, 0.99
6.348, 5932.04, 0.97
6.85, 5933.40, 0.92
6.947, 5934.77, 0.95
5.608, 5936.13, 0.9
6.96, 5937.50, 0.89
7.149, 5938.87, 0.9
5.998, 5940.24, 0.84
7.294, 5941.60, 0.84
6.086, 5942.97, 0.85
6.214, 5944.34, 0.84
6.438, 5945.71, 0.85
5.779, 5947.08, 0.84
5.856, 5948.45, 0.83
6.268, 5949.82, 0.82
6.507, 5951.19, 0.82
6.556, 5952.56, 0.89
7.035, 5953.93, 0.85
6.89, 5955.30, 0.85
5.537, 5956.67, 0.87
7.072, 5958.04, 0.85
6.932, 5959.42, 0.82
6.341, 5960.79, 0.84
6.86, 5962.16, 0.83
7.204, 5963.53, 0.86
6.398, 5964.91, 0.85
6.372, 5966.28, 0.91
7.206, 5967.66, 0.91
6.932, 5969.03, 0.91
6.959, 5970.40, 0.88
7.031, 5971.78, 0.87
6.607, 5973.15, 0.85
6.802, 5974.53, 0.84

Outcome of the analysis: 0.7 angstroms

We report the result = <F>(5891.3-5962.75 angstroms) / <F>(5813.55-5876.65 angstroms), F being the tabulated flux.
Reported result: 0.93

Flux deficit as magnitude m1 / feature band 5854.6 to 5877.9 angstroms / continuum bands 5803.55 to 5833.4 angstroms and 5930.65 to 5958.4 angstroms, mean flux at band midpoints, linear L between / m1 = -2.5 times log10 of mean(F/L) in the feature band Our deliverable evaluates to 0.09 mag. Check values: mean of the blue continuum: 6.92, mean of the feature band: 6.21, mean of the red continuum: 6.44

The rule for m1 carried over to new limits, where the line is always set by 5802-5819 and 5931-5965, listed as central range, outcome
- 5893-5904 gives 0.13 mag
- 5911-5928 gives 0.11 mag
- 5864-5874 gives 0.11 mag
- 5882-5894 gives 0.14 mag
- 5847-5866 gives 0.02 mag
